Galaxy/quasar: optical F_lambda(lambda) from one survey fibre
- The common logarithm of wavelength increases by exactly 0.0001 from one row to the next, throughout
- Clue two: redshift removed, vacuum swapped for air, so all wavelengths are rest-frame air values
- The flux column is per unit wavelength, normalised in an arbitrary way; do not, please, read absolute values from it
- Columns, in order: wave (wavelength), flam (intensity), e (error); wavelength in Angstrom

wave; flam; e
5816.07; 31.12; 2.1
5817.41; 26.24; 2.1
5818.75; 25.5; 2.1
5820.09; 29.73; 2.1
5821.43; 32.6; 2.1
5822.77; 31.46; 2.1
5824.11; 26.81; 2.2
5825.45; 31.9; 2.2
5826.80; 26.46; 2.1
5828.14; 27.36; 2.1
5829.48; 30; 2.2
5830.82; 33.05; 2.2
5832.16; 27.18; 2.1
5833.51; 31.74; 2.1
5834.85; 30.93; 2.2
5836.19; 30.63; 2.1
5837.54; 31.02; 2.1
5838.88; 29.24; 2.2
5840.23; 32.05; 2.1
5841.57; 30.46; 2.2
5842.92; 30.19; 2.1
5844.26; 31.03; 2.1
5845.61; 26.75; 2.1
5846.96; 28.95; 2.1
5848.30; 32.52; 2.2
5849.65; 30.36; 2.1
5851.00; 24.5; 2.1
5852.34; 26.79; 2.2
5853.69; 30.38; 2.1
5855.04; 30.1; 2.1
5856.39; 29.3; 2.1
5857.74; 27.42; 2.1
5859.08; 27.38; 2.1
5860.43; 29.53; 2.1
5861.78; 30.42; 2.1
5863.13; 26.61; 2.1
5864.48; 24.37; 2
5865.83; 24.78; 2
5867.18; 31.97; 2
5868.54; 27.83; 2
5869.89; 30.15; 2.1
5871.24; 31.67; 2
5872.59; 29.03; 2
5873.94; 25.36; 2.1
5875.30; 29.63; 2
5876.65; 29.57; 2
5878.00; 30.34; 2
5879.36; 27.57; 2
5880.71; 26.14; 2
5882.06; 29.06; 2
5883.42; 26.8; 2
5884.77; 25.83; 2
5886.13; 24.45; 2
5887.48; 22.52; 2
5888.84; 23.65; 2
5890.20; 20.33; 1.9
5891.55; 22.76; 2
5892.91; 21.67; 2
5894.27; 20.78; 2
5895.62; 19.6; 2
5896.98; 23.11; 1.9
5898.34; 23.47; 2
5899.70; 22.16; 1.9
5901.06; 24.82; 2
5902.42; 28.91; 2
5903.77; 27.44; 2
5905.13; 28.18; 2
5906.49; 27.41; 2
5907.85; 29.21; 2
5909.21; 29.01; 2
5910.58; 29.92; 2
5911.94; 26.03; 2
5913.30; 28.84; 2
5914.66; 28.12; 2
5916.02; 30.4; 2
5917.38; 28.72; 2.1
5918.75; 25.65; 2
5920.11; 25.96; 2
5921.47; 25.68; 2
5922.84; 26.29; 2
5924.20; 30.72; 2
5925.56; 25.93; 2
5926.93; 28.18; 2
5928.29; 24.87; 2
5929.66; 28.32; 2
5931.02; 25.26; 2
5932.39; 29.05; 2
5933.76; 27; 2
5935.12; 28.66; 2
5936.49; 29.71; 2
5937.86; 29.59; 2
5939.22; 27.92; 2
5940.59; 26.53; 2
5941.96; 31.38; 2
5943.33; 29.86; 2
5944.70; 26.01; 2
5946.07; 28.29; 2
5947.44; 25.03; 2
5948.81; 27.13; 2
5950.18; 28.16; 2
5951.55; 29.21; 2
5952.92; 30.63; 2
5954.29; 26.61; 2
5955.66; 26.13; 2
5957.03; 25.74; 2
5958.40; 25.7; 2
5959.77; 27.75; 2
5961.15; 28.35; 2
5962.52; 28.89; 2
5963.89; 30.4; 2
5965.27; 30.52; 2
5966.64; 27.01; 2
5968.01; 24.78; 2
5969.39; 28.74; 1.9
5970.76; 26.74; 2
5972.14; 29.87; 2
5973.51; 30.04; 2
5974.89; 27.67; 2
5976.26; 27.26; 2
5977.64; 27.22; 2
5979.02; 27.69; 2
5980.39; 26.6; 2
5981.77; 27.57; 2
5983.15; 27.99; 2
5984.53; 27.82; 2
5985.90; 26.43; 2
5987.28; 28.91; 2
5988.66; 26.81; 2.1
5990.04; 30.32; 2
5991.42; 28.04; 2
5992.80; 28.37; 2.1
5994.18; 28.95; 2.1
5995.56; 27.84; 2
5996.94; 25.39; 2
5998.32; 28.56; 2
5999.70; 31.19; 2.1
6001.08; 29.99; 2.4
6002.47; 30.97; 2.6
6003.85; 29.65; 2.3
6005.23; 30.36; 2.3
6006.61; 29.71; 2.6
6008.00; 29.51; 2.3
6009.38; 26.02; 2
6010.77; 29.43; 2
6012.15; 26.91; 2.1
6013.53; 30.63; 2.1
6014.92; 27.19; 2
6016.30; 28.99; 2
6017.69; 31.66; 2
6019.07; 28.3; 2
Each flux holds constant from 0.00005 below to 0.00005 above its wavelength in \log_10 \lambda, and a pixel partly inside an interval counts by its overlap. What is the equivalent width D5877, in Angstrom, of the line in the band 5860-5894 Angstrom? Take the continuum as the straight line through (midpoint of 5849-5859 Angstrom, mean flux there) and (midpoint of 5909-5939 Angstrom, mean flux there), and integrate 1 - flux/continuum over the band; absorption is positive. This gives 1.7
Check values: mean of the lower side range 28.4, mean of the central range 26.8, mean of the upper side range 27.8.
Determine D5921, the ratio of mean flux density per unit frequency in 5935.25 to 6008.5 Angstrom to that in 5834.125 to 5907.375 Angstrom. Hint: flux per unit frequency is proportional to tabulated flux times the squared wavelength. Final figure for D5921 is 1.1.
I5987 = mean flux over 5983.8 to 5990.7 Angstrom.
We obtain 28.1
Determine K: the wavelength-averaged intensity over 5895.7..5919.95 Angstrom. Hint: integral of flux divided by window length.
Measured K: 26.9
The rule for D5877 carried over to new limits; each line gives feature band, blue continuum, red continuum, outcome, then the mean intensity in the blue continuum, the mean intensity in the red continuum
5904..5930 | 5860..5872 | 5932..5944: 0.9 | 28.6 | 28.8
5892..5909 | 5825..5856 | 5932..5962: 2.3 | 29.7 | 27.9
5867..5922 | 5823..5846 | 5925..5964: 4.2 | 29.9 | 27.8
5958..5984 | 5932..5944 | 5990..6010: 0.9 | 28.8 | 29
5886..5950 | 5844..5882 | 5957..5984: 3.8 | 28.6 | 27.9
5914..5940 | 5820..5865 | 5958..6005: 0.9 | 29.4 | 28.3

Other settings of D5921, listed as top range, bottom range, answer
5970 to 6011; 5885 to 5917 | 1.15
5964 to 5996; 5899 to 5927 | 1.04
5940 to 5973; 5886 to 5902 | 1.27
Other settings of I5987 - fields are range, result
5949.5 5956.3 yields 28.2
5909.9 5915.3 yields 28.3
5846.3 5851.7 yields 29.1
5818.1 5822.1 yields 29.3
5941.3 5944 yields 30.6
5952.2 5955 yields 28.6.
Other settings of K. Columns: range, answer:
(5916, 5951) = 27.7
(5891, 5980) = 27.2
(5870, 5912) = 26.1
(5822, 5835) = 29.7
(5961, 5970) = 28.4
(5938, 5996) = 27.9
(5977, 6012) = 28.4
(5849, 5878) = 28.5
